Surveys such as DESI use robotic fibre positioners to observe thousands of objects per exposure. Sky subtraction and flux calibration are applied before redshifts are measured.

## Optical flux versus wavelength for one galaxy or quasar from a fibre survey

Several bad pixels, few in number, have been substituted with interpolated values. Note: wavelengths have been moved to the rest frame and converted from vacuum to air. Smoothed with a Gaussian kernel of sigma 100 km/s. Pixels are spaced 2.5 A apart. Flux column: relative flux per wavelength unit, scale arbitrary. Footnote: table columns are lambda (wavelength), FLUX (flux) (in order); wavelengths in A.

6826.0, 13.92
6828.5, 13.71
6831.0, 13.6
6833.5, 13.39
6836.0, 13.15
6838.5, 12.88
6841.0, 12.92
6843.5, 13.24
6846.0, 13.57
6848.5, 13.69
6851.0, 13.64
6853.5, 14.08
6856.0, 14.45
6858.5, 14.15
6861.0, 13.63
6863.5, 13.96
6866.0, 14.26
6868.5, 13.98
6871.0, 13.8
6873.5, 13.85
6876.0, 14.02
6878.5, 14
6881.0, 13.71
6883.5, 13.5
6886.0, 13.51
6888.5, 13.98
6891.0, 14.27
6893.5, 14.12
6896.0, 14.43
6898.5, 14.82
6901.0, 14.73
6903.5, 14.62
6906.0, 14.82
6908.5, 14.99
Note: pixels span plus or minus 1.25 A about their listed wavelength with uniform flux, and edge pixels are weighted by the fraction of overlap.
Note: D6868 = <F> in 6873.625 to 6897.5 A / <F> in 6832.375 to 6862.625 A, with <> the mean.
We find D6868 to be 1.0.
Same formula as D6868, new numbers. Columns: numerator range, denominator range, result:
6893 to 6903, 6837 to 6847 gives 1.11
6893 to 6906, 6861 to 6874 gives 1.05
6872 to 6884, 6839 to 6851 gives 1.04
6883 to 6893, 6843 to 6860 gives 1.00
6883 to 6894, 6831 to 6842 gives 1.06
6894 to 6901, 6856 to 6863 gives 1.04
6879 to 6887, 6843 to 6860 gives 0.98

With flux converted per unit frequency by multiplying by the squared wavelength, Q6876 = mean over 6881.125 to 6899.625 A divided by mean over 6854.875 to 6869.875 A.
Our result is 1.0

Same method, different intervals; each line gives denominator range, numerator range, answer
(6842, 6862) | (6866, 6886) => 1.01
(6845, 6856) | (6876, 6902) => 1.03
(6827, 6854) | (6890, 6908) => 1.10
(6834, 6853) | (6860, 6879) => 1.05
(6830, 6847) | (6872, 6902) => 1.08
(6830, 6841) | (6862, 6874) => 1.07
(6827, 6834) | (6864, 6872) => 1.04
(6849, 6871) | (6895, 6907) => 1.06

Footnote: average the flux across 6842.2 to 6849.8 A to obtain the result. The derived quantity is 13.5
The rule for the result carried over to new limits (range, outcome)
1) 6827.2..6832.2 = 13.7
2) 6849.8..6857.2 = 14.1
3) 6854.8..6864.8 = 14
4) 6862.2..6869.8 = 14.1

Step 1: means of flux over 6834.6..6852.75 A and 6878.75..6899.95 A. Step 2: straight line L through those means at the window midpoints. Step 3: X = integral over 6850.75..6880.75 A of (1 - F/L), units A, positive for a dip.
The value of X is -0.70 A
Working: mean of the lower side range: 13.3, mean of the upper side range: 14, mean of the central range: 14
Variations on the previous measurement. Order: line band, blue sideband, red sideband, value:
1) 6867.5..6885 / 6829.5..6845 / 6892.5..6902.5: 0.3 A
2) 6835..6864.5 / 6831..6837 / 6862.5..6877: 0.0 A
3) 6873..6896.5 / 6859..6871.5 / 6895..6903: 0.7 A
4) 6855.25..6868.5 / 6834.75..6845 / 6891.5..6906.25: -0.4 A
